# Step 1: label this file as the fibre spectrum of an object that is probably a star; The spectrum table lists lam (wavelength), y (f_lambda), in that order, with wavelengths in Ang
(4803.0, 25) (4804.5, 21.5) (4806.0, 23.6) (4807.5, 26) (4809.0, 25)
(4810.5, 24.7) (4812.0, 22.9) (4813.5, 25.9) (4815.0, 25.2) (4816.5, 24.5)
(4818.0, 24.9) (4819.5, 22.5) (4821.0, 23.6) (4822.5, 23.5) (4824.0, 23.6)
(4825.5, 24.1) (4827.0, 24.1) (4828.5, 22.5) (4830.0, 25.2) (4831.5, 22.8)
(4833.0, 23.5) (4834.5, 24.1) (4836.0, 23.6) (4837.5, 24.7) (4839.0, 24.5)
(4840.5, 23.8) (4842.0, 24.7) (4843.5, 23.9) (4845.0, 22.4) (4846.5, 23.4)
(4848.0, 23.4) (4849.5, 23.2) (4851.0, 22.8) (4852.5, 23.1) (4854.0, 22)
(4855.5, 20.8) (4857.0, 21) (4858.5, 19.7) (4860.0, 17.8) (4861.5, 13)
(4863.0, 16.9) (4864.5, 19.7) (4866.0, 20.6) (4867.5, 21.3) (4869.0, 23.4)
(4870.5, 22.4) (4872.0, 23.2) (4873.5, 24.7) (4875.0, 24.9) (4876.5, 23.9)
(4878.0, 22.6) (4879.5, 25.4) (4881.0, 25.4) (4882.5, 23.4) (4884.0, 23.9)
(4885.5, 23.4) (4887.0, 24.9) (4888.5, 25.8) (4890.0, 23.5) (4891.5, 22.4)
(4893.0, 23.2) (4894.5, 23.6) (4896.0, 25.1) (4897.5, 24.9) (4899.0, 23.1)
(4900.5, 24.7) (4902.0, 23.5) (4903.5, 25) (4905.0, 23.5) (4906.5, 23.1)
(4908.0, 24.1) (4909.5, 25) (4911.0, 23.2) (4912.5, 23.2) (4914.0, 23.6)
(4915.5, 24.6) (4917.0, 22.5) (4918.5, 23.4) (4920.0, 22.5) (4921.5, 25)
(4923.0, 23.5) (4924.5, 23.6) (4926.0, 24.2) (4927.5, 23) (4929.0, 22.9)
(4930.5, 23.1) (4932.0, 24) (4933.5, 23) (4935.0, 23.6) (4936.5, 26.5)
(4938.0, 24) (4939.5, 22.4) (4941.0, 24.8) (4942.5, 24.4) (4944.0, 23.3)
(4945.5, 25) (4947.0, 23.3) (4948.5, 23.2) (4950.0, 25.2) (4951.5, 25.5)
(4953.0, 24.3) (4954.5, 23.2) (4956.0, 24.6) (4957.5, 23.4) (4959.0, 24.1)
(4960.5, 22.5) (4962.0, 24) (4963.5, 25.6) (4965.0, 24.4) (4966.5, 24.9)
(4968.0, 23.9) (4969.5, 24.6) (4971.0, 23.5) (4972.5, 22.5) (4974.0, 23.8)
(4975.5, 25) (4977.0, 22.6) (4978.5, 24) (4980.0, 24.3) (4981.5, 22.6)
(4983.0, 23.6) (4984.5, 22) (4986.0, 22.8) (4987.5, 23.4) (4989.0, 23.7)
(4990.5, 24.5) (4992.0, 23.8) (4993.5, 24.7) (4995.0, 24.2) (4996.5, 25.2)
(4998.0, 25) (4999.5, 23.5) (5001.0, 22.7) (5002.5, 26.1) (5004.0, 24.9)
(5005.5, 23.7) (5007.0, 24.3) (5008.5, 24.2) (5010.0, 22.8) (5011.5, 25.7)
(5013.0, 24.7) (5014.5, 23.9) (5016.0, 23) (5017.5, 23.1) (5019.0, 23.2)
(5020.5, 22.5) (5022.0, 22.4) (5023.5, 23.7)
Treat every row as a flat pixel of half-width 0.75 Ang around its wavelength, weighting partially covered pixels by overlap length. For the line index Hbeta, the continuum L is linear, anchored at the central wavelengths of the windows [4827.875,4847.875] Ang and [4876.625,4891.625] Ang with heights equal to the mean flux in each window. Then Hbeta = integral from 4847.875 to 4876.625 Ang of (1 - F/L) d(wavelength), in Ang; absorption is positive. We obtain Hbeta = 3.2 Ang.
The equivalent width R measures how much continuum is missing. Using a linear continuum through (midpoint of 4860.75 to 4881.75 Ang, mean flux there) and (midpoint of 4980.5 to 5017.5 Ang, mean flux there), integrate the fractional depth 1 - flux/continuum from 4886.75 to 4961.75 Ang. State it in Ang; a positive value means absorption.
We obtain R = -3.6 Ang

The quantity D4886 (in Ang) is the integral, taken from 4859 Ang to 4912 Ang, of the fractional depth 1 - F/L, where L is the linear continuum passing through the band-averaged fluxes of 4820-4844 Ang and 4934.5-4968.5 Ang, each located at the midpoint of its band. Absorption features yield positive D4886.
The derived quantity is 2.3 Ang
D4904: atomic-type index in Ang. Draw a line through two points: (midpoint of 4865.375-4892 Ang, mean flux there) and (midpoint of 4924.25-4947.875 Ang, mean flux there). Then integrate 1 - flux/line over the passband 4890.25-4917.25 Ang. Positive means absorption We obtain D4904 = -0.1 Ang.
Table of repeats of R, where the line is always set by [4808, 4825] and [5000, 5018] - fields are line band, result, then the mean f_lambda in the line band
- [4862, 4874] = 1.45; 21.3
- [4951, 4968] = -0.04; 24.2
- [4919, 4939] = 0.34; 23.7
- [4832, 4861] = 1.84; 22.7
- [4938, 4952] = 0.03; 24.1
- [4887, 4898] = 0.03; 24.1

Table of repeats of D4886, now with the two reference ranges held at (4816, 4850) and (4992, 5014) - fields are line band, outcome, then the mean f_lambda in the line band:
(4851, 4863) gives 2.1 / 19.7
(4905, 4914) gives 0.1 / 23.7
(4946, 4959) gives 0.0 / 24.1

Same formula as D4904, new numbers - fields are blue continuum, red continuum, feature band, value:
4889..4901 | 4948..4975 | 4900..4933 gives 0.3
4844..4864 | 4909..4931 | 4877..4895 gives -1.5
